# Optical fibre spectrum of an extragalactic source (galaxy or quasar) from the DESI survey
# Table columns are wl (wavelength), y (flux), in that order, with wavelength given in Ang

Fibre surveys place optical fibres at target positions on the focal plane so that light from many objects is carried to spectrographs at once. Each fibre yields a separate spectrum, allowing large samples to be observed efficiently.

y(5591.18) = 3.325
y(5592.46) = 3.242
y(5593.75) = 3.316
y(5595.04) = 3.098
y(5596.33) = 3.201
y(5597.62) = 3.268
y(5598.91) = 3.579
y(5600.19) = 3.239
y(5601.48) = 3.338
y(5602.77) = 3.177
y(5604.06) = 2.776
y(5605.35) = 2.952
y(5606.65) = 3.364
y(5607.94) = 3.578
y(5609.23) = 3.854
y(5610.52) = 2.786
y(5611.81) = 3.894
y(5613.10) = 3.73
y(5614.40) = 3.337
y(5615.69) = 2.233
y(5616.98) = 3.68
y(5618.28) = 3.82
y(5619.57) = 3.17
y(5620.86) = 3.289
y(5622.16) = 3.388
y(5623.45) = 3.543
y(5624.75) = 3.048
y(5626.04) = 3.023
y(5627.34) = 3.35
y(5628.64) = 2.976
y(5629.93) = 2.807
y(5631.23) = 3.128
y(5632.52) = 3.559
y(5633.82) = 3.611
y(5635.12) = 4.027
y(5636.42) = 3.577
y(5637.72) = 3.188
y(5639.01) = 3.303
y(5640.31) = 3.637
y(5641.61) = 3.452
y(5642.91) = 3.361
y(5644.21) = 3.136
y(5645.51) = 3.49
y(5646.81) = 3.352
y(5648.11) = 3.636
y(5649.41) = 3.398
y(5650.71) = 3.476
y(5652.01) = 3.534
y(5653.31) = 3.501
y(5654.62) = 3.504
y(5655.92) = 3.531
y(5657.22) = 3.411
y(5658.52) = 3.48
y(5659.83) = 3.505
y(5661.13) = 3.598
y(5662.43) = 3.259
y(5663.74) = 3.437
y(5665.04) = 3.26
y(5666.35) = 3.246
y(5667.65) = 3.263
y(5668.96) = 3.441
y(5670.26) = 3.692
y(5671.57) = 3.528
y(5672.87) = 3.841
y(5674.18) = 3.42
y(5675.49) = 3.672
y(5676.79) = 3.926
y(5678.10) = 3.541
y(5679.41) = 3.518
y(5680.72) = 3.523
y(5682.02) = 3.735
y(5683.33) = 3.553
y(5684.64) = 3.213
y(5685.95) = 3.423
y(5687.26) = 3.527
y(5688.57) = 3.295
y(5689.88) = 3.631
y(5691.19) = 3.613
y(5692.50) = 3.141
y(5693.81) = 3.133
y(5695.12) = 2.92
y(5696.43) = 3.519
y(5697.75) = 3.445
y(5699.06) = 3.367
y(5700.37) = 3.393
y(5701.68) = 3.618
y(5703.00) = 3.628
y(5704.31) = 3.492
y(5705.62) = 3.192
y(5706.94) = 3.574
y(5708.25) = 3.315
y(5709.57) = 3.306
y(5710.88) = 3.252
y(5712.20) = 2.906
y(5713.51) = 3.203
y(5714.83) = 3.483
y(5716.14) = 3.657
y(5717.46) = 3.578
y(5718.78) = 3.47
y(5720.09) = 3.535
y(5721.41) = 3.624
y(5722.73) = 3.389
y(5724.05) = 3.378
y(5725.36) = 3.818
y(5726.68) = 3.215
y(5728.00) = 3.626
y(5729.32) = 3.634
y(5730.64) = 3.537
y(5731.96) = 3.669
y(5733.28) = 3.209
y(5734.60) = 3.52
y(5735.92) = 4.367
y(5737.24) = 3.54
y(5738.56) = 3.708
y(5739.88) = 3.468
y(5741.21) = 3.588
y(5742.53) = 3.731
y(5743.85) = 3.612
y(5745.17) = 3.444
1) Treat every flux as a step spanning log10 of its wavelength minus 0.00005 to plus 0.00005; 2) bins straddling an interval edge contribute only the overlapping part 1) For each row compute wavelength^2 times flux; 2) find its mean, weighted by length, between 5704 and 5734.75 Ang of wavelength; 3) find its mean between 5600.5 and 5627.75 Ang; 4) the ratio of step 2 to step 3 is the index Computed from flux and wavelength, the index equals 1.1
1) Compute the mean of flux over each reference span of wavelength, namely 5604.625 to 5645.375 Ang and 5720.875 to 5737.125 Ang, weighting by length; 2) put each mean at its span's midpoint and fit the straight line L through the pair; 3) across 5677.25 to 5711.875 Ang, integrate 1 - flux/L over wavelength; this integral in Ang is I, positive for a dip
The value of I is 0.9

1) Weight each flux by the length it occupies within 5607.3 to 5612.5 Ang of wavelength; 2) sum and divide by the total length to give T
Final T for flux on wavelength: 3.53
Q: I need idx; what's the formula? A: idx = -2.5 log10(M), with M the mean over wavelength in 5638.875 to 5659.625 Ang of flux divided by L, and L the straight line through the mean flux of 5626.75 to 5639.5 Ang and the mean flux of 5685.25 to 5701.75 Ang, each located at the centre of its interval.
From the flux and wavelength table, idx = -0.03 mag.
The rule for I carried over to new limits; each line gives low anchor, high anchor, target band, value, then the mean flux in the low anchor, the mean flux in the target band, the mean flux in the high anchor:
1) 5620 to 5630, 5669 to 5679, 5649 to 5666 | 0.2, 3.2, 3.45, 3.64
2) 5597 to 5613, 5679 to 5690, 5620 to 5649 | 0.3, 3.33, 3.36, 3.48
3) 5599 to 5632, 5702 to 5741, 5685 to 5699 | 0.3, 3.27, 3.36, 3.49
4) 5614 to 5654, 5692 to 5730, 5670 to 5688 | -1.0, 3.36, 3.58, 3.41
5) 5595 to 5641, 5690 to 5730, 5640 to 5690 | -1.7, 3.32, 3.48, 3.42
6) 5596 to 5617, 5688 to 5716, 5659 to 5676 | -0.7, 3.28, 3.47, 3.36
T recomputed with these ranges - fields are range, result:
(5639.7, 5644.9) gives 3.39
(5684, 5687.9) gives 3.39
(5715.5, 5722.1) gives 3.57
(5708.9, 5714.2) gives 3.17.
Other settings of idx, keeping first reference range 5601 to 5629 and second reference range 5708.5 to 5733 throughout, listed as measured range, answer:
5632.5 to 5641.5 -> -0.07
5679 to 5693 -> -0.02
